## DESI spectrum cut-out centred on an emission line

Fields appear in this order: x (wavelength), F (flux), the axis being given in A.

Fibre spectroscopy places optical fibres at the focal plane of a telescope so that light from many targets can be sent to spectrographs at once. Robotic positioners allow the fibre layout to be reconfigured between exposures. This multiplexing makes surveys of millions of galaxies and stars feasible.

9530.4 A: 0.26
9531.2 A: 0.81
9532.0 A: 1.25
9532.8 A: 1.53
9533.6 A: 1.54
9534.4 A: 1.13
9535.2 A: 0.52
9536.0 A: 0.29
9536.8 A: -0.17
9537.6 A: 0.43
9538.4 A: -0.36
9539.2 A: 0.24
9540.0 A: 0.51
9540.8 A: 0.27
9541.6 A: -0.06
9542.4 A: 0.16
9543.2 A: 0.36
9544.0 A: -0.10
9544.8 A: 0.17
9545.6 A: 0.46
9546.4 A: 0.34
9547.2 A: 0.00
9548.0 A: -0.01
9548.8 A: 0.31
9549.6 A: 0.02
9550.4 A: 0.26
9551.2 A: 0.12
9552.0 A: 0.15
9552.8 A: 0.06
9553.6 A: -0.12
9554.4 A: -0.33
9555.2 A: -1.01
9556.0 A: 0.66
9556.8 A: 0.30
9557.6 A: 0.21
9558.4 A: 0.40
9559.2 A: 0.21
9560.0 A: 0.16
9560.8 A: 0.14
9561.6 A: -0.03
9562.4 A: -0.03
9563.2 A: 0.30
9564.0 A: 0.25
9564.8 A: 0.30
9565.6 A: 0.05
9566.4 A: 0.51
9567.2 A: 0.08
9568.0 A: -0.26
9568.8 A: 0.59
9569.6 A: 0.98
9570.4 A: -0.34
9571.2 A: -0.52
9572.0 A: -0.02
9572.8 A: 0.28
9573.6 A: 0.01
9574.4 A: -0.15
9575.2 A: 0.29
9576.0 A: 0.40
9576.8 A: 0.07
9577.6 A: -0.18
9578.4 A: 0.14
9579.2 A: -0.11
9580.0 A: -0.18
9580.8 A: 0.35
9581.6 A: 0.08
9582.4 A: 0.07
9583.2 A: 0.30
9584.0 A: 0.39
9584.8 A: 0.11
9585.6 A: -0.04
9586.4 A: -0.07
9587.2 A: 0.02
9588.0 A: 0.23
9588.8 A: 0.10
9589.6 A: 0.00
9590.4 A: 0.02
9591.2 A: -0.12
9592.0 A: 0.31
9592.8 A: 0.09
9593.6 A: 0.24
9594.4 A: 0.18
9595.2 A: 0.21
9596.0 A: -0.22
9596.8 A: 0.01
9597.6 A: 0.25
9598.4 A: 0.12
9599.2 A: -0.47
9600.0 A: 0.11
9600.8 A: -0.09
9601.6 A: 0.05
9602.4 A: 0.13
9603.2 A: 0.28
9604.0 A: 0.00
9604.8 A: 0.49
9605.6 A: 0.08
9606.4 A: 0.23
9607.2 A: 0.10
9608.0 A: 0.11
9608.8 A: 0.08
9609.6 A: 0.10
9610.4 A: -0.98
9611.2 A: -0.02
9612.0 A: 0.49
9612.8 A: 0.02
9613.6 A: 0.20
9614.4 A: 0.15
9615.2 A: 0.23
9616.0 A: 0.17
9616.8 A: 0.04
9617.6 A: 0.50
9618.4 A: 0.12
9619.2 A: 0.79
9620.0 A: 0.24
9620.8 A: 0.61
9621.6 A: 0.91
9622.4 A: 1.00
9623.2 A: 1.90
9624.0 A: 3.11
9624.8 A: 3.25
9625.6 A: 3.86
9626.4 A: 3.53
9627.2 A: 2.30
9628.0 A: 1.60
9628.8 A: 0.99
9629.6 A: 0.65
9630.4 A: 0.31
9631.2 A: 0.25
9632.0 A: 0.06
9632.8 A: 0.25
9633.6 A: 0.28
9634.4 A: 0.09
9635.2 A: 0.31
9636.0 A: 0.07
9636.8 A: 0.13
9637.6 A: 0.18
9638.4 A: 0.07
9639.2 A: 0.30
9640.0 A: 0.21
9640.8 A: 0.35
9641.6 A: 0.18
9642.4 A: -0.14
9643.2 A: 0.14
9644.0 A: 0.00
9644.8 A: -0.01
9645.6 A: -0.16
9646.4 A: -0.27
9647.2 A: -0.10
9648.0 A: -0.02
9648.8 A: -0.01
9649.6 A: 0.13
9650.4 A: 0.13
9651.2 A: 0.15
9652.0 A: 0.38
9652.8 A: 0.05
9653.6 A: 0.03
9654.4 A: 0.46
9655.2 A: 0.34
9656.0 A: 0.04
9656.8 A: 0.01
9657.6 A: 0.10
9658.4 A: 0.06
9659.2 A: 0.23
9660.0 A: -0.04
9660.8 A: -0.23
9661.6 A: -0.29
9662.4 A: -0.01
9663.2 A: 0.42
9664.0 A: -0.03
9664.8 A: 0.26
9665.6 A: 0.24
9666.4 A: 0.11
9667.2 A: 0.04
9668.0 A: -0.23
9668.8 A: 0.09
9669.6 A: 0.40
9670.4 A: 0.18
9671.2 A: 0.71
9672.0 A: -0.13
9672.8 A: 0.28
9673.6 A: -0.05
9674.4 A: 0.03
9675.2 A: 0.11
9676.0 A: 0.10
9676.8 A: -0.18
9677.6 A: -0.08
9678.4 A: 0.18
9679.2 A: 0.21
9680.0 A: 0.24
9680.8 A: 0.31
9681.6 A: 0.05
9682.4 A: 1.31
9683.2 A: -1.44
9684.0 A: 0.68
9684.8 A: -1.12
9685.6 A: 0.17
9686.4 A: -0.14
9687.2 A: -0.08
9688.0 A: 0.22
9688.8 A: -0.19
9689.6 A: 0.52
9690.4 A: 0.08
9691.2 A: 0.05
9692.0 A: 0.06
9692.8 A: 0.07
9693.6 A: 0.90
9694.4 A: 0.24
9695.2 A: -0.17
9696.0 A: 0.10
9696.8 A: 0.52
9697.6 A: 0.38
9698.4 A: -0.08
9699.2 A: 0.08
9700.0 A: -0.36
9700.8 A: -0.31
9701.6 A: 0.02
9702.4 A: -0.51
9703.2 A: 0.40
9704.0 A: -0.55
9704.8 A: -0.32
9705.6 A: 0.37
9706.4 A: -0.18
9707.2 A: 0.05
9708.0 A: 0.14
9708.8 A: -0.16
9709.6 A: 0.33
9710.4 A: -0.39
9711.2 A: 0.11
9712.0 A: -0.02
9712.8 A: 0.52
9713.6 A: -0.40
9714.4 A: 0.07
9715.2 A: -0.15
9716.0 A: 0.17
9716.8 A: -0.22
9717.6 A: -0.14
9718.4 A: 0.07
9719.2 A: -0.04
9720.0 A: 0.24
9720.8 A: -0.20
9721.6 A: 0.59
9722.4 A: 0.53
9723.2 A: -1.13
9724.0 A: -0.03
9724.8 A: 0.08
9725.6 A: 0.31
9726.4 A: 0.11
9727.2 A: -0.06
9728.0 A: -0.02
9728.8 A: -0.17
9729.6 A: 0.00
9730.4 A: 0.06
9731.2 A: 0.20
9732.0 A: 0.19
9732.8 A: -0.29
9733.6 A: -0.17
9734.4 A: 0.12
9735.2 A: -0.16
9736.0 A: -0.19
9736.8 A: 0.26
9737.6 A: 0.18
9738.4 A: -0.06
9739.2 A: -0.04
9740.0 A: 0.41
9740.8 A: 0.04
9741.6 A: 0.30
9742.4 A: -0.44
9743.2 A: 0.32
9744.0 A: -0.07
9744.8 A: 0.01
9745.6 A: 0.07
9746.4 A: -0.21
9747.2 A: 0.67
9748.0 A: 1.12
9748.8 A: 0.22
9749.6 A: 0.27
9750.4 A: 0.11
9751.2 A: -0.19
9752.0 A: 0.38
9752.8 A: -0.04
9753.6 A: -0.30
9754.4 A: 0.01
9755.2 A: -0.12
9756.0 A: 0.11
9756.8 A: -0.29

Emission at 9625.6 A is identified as [O III] 5007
